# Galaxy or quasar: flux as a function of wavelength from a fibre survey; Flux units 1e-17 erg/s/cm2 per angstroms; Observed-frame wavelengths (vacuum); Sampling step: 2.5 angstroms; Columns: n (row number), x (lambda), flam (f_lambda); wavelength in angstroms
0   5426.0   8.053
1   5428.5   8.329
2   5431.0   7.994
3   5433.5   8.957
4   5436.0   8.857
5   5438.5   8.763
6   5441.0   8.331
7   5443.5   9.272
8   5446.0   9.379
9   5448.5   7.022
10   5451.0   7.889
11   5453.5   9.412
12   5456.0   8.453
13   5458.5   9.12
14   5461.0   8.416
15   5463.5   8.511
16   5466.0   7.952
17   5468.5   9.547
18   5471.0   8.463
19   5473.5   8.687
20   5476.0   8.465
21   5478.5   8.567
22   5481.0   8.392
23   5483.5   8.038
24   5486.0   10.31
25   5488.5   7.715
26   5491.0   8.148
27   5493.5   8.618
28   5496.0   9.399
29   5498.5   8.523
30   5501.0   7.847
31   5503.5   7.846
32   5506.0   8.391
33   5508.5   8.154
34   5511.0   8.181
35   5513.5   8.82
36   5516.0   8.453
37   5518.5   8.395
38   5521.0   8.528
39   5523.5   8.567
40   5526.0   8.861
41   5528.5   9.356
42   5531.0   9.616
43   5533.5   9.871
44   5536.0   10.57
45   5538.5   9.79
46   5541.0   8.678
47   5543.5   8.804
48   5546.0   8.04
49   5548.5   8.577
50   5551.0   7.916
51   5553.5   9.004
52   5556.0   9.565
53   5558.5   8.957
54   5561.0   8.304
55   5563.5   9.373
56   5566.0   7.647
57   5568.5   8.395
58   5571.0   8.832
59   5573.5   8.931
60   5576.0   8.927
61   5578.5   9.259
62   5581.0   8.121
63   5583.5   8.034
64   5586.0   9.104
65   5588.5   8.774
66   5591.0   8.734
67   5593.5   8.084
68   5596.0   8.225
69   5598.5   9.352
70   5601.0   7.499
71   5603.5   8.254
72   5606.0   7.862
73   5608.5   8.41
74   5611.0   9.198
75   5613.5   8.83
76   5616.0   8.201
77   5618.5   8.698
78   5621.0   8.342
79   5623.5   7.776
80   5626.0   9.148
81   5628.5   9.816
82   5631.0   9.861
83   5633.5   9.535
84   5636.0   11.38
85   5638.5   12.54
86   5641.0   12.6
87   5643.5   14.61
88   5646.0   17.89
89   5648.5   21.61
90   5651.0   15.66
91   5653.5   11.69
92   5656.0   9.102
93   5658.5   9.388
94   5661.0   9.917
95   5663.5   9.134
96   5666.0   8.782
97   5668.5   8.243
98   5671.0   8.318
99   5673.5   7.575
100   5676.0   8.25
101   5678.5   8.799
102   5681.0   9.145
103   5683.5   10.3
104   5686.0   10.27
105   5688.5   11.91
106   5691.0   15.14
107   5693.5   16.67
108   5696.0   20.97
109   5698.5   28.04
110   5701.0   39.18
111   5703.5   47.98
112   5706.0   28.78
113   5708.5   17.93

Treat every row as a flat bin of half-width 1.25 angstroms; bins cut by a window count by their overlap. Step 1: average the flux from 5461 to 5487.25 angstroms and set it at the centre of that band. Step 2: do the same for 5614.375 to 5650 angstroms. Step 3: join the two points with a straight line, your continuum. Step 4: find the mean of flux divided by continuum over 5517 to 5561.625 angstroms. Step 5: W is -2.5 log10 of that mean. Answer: 0.10 mag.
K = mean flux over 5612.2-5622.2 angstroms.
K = 8.52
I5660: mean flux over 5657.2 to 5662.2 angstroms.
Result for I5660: 9.64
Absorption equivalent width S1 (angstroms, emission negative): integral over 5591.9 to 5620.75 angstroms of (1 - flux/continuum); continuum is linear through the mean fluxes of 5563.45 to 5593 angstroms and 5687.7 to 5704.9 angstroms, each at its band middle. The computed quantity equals 9.7 angstroms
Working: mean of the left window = 8.63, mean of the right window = 26.1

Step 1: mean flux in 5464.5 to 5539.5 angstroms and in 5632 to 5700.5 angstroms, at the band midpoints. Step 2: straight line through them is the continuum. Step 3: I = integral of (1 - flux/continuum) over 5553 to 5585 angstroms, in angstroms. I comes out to 5.1 angstroms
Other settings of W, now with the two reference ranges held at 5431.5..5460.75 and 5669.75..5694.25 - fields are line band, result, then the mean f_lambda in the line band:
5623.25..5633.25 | 0.09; 9.33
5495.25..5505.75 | 0.09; 8.36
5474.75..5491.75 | 0.05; 8.53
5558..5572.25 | 0.12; 8.57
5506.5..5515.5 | 0.10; 8.39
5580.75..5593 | 0.14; 8.56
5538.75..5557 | 0.09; 8.7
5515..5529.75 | 0.07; 8.7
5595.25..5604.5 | 0.18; 8.34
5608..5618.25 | 0.15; 8.68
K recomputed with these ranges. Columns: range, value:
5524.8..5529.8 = 9.12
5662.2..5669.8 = 8.72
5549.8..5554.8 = 8.48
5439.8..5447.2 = 9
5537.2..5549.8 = 8.78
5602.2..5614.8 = 8.51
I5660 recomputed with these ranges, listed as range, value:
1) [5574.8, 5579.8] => 9.08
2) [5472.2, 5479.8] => 8.57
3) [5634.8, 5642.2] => 12.2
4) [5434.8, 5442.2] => 8.65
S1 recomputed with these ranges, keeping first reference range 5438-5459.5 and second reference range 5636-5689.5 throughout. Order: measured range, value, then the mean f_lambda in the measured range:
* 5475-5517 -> 3.32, 8.46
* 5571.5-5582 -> 1.39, 8.83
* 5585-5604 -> 3.45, 8.51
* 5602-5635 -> 5.92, 8.77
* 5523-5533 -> 0.40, 9.2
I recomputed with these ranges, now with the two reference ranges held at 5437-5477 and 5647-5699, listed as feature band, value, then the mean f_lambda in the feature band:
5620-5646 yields 1.3 angstroms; 10.9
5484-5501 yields 0.9 angstroms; 8.68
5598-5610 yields 3.0 angstroms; 8.23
